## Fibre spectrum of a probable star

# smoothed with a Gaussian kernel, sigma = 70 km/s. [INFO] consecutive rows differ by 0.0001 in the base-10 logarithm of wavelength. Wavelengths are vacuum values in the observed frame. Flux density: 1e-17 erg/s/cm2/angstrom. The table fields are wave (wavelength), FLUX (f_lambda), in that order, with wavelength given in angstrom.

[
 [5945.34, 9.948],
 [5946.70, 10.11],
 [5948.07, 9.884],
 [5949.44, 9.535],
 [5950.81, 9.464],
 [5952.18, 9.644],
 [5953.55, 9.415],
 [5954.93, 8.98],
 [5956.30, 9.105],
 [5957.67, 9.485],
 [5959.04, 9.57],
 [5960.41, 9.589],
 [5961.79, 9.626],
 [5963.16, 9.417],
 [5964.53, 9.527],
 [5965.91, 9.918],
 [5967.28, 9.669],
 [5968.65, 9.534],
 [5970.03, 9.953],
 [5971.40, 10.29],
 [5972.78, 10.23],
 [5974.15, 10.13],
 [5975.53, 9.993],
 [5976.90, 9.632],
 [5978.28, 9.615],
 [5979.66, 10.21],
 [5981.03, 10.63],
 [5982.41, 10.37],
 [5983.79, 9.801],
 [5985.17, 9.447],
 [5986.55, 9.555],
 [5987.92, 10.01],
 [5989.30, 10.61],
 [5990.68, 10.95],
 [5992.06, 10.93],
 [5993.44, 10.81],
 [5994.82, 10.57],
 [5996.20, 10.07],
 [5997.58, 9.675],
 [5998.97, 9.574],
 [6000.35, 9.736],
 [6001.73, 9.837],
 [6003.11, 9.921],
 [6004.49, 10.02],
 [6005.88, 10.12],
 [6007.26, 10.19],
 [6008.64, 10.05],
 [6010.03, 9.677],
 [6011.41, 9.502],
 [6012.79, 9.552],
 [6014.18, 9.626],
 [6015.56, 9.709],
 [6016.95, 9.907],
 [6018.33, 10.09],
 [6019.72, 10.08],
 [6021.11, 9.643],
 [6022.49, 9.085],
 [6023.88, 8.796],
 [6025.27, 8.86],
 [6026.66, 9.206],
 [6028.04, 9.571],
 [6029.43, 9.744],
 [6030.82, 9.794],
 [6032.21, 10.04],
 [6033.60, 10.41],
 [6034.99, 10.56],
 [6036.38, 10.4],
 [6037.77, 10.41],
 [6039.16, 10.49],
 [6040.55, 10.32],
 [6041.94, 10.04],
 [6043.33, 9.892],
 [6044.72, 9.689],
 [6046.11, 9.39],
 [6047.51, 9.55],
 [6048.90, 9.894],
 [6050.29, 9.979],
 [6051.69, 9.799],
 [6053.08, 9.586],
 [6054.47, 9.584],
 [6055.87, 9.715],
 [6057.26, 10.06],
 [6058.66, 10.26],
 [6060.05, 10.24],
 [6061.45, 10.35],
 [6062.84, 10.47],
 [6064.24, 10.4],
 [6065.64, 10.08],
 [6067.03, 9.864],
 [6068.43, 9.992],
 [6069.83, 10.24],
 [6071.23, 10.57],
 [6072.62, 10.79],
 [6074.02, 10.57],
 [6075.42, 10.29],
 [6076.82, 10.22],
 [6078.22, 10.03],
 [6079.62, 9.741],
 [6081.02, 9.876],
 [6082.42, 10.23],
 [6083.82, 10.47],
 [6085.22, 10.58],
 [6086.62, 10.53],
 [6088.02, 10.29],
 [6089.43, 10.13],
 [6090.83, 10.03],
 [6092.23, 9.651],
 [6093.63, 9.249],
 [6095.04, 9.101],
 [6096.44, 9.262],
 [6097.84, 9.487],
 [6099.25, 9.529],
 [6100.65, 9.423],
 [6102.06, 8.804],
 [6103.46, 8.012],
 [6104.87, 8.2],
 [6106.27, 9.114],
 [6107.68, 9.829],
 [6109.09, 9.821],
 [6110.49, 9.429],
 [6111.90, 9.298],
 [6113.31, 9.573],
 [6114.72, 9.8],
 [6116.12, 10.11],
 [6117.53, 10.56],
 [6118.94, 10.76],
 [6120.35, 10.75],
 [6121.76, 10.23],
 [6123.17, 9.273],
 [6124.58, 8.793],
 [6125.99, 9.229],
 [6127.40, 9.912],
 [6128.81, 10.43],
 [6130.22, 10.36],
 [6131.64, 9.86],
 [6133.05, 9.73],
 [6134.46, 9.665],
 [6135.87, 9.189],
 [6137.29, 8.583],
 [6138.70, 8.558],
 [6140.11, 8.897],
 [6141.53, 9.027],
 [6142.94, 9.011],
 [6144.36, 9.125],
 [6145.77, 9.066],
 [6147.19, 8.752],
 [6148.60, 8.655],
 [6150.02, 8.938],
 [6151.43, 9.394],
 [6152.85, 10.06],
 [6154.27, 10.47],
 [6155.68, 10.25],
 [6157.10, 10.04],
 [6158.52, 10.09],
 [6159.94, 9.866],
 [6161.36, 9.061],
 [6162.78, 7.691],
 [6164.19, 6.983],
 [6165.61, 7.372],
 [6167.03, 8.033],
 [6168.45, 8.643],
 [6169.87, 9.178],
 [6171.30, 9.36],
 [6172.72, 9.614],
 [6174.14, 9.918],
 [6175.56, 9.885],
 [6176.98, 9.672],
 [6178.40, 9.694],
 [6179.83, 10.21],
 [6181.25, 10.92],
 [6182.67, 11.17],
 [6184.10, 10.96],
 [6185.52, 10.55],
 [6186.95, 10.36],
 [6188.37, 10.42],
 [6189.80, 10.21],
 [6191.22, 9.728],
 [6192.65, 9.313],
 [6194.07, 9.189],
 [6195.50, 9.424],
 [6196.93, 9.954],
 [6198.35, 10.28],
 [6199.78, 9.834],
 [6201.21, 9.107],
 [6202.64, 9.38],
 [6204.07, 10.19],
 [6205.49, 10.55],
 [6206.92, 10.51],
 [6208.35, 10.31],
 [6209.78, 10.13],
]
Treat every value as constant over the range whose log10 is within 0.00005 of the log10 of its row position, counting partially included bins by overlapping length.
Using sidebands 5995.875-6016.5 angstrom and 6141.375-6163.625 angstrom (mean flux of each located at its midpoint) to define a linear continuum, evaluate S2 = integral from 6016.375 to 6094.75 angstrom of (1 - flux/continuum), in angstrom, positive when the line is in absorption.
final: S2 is -2.76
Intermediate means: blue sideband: 9.81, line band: 9.99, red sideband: 9.34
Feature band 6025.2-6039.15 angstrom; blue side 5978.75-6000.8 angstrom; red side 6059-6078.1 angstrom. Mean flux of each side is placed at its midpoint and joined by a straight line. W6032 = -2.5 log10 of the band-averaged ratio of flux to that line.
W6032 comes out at 0.029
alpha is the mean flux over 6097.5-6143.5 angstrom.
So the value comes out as 9.49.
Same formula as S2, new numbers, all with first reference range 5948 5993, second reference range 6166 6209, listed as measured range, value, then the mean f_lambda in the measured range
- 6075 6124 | 0.50 angstrom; 9.76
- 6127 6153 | 1.47 angstrom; 9.3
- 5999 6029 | 0.54 angstrom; 9.68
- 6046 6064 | -0.16 angstrom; 9.94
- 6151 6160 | -0.18 angstrom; 10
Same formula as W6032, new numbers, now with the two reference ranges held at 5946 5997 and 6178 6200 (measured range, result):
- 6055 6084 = -0.02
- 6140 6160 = 0.07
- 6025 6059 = 0.01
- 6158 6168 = 0.20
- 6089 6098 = 0.05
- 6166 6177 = 0.10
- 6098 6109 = 0.11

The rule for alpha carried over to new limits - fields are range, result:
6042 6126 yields 9.85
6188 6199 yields 9.8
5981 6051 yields 9.93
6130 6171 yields 9.11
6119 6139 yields 9.67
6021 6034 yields 9.49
